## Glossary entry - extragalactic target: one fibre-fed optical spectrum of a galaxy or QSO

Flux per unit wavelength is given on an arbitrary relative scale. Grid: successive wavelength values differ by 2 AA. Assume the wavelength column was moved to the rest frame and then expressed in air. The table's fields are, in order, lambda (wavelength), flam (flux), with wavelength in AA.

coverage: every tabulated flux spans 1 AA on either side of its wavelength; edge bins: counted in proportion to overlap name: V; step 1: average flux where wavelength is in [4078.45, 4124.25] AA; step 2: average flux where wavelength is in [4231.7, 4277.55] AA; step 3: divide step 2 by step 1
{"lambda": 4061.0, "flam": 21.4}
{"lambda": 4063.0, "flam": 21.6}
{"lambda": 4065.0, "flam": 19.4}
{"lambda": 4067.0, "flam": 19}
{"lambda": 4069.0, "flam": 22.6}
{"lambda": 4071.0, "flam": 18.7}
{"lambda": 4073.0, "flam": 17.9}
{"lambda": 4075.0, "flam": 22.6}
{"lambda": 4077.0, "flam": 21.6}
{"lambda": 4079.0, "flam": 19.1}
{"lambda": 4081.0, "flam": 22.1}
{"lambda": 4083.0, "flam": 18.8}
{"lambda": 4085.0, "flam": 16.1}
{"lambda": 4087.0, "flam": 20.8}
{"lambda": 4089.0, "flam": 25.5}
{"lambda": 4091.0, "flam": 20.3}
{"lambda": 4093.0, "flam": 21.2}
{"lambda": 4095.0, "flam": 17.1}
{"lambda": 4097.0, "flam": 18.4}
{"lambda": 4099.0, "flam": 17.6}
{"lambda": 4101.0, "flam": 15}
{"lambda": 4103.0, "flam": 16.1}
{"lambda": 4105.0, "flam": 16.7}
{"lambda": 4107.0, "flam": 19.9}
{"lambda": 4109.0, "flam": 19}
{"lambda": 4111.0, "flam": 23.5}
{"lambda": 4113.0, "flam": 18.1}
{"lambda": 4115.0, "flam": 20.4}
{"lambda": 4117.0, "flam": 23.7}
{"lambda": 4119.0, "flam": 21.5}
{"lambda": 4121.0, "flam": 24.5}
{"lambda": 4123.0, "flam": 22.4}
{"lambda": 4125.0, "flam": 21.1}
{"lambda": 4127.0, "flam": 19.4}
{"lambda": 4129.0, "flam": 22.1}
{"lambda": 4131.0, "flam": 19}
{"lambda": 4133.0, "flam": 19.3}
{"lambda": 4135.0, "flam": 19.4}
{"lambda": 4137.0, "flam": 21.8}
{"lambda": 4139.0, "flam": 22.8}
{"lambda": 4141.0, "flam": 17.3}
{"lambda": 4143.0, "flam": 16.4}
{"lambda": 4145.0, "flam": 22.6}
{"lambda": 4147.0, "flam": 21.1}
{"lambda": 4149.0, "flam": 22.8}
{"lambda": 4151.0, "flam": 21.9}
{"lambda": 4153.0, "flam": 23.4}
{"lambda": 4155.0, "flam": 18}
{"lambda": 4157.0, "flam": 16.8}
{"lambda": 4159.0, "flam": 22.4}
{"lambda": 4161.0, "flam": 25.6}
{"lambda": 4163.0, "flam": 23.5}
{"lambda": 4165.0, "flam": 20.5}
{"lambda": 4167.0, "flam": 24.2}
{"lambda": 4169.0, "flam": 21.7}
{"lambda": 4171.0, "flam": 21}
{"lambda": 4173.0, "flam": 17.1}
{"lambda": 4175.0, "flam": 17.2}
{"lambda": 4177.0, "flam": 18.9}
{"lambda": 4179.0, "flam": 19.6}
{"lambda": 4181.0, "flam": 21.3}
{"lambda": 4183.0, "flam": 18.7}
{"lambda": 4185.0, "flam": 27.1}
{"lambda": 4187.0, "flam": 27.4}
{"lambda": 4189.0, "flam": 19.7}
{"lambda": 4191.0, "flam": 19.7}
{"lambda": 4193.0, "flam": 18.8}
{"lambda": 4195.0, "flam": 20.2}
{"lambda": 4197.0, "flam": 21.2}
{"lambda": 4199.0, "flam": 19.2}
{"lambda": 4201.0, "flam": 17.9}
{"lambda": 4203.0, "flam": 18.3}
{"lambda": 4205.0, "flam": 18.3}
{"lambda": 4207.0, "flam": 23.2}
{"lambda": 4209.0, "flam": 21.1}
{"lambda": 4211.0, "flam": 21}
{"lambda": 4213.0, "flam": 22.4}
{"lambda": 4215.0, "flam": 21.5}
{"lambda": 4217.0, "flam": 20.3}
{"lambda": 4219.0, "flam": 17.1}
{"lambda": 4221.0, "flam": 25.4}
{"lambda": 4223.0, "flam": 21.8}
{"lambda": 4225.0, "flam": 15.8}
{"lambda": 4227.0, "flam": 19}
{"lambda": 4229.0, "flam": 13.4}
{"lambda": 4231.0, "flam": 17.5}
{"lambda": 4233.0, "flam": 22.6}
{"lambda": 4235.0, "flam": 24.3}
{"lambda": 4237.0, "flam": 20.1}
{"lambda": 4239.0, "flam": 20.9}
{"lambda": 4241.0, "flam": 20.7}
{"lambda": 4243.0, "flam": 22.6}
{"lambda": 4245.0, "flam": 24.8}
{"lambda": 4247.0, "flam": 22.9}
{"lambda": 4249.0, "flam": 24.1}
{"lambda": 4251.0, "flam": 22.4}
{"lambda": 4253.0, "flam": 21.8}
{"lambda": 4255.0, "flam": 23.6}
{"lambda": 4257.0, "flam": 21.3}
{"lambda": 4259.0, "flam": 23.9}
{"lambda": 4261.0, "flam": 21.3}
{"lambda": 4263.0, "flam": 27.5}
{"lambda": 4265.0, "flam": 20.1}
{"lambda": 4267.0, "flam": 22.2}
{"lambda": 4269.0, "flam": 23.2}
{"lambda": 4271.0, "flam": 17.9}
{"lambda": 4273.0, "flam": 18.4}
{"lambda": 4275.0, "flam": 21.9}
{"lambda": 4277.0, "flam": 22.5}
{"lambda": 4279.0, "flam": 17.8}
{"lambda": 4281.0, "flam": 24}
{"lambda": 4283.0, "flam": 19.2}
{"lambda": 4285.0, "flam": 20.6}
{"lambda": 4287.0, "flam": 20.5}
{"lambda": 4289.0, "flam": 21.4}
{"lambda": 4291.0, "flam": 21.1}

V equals 1.11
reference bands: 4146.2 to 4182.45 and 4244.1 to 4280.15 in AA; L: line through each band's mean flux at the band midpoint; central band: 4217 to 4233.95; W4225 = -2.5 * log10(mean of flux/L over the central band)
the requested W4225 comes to 0.134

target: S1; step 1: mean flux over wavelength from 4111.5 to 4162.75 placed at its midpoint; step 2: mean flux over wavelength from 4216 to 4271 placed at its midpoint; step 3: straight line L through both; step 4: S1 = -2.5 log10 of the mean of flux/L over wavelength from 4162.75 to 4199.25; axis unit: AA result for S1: 0.02 mag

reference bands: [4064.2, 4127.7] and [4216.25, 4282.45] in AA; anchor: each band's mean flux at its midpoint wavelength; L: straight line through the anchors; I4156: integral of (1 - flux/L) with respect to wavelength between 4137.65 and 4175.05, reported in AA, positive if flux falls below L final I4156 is -0.8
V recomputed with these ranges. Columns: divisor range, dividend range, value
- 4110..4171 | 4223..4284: 1.00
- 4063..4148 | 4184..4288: 1.05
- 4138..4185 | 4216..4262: 1.02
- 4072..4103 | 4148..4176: 1.08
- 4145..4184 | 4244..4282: 1.06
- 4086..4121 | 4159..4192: 1.08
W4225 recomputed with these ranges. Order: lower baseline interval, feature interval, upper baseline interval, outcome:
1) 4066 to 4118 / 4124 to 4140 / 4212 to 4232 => -0.055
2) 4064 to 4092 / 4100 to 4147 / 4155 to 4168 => 0.055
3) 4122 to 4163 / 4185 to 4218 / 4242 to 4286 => 0.029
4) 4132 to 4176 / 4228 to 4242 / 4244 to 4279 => 0.100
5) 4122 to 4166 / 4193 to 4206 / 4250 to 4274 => 0.120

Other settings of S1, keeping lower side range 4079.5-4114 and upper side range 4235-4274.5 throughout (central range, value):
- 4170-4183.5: 0.08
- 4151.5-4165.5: -0.06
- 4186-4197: -0.01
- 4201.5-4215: 0.03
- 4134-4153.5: -0.04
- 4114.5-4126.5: -0.13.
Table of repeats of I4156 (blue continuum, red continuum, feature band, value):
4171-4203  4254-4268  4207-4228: 0.6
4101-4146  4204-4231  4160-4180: -0.9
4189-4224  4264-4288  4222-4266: -1.9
